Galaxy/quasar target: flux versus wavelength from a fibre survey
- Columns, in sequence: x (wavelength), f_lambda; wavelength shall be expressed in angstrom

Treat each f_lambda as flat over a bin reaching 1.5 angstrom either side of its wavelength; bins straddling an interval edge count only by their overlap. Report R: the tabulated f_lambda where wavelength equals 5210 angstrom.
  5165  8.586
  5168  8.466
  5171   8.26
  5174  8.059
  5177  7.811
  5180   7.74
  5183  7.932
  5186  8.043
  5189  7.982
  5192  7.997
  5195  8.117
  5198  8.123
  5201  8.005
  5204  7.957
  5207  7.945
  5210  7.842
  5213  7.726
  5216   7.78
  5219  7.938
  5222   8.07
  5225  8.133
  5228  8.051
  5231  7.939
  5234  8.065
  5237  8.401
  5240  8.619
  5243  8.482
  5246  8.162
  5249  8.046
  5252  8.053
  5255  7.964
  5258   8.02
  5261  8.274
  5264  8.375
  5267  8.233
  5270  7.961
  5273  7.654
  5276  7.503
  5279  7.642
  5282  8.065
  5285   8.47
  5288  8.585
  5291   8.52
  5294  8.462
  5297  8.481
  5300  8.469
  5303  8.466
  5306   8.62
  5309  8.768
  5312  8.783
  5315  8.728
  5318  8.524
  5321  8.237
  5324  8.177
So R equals 7.842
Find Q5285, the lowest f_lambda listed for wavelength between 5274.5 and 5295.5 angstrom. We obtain 7.503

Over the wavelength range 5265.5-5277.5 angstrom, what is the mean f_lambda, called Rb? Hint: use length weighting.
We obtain 7.84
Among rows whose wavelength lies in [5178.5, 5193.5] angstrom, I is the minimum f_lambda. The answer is 7.74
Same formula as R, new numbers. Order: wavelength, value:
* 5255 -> 7.964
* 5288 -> 8.585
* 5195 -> 8.117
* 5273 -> 7.654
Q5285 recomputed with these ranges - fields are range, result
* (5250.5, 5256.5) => 7.964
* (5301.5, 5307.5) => 8.466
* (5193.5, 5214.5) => 7.726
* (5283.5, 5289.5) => 8.47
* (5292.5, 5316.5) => 8.462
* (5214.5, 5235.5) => 7.78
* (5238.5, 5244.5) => 8.482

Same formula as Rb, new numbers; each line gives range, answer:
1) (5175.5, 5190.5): 7.9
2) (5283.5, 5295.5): 8.51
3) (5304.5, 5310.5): 8.69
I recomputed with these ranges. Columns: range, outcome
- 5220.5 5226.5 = 8.07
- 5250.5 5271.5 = 7.961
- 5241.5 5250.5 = 8.046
